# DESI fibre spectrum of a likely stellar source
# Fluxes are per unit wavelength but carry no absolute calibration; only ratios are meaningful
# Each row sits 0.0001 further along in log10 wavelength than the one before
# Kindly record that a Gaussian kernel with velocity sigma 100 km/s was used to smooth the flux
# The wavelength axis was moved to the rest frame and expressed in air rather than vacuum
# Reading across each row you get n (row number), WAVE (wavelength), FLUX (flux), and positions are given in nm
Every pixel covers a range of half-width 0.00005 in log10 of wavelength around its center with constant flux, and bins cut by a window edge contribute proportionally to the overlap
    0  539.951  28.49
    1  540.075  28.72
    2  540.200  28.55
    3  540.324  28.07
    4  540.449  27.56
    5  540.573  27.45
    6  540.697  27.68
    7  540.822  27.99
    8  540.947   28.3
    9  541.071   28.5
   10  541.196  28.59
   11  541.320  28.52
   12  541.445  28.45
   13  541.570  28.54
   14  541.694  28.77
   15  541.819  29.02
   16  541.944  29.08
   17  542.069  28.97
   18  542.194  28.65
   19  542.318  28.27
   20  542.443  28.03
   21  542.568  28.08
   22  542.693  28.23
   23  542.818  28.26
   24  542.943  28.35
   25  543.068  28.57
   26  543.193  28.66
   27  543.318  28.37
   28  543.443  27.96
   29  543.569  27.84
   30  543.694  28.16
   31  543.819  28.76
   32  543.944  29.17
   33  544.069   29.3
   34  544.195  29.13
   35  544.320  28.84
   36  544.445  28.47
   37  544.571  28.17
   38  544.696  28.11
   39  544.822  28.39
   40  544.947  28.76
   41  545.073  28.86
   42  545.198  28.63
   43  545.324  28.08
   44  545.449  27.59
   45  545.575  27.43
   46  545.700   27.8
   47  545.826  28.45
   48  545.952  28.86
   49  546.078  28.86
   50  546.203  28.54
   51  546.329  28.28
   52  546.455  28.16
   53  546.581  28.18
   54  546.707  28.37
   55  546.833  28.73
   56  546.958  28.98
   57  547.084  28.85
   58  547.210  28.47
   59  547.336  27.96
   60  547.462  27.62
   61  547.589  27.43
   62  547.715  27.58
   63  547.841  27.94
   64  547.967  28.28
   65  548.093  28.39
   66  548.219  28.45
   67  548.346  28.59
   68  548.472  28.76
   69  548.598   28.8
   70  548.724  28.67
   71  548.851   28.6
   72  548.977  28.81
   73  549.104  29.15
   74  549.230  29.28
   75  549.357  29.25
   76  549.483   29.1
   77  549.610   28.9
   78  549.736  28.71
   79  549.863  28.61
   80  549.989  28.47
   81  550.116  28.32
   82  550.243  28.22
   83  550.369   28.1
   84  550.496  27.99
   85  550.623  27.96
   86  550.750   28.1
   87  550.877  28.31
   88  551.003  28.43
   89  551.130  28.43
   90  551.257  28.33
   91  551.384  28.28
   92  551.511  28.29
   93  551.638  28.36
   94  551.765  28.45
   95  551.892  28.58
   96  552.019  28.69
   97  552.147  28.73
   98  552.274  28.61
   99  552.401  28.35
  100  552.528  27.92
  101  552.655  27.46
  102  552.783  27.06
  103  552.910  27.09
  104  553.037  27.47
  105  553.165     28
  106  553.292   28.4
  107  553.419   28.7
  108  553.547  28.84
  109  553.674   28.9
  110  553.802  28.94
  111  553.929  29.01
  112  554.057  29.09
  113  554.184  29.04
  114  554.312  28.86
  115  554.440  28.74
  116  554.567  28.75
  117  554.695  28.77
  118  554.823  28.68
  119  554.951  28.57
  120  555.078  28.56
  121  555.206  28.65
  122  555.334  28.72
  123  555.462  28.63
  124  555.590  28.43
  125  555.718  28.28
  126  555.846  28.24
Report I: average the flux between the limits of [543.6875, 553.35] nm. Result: 28.4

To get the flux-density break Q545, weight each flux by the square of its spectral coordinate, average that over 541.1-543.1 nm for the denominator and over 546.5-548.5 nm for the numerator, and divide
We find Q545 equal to 1.0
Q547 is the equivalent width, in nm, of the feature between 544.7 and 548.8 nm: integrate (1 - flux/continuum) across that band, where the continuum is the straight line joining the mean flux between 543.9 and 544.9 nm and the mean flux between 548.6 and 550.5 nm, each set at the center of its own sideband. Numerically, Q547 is 0.05 nm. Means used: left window 28.7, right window 28.7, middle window 28.3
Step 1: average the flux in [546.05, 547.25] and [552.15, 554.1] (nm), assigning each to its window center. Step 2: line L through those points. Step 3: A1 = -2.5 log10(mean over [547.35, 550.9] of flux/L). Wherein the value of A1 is 0.00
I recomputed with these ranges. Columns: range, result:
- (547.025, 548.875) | 28.3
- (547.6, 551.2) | 28.5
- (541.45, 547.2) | 28.5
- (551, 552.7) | 28.4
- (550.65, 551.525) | 28.3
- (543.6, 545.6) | 28.5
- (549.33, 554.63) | 28.4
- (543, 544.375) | 28.6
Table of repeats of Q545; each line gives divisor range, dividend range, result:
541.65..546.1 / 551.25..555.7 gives 1.04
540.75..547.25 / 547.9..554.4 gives 1.03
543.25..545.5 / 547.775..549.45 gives 1.02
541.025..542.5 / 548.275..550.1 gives 1.03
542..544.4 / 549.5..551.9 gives 1.02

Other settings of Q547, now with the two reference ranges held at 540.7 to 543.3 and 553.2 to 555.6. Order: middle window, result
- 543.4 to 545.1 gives -0.003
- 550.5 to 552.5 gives 0.022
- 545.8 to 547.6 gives 0.011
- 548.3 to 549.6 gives -0.013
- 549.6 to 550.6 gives 0.010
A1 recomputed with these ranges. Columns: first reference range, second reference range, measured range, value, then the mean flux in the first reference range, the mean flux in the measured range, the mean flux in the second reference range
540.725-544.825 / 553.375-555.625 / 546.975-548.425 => 0.02 mag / 28.5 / 28.2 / 28.8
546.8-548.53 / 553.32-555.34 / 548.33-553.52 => 0.01 mag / 28.3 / 28.4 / 28.8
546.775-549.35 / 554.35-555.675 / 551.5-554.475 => 0.01 mag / 28.5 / 28.4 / 28.6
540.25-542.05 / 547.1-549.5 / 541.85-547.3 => 0.00 mag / 28.3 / 28.5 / 28.5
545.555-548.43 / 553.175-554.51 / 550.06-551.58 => 0.01 mag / 28.3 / 28.2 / 28.8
